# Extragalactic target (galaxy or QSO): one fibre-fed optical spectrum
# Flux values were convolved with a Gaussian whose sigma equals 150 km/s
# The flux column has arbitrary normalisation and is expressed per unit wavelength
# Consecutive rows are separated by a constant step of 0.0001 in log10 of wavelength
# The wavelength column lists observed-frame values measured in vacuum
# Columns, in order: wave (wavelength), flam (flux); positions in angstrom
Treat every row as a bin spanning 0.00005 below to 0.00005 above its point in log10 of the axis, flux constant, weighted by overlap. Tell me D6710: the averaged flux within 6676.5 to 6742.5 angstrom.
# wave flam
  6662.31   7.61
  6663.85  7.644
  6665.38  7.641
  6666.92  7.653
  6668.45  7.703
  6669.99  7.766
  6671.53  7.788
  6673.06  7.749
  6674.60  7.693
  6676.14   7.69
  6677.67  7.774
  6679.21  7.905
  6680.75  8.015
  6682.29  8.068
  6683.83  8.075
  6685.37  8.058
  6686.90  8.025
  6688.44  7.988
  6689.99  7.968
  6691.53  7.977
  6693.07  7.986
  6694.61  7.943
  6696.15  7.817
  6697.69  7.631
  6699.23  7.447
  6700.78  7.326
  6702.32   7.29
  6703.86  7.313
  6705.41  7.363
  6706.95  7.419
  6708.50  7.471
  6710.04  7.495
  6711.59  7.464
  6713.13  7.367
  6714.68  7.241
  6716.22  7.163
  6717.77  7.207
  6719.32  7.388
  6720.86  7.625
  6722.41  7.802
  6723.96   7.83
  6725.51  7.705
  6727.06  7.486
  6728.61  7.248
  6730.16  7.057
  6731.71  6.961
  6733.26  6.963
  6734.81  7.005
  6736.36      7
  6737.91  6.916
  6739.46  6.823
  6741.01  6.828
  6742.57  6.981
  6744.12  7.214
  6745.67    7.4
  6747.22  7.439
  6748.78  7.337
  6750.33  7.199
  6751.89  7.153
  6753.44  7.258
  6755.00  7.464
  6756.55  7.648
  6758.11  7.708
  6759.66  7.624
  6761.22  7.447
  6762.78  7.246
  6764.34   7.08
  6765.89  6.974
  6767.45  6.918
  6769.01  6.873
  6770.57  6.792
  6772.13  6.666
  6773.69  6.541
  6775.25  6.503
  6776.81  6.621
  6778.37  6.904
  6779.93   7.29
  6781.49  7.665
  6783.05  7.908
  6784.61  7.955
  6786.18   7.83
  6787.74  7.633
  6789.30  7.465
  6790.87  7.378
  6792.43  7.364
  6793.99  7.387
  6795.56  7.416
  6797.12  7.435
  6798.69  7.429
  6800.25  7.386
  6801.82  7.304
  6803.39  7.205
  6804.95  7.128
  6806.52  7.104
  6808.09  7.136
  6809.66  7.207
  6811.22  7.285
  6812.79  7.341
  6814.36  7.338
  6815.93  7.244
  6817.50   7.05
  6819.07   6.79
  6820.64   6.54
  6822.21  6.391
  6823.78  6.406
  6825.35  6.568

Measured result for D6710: 7.5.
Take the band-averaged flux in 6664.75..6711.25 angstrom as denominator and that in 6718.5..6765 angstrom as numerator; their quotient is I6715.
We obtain 0.94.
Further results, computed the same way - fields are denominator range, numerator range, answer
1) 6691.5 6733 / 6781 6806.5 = 1.00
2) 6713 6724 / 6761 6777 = 0.92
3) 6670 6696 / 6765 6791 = 0.91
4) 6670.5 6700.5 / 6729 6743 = 0.88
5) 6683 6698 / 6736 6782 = 0.89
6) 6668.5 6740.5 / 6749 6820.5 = 0.96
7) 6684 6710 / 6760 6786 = 0.92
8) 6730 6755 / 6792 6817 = 1.03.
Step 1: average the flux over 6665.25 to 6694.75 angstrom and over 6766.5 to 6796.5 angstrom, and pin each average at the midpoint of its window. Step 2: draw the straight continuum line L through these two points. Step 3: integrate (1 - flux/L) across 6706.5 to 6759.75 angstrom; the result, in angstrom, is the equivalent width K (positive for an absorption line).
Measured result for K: 1.58 angstrom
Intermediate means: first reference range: 7.88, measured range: 7.31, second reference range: 7.22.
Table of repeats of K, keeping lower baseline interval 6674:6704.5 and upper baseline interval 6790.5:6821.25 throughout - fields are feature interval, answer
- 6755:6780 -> 1.2 angstrom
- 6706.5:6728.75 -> 0.6 angstrom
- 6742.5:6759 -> 0.3 angstrom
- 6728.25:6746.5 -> 1.3 angstrom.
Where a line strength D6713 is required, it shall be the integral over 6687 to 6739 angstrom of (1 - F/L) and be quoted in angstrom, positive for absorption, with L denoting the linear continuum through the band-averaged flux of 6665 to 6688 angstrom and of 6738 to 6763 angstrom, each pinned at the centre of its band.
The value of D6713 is 0.8 angstrom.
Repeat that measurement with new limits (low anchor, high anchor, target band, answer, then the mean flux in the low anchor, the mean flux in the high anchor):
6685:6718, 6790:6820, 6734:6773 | 1.4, 7.59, 7.26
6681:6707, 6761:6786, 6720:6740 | 0.5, 7.76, 7.1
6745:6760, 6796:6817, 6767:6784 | 0.9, 7.42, 7.27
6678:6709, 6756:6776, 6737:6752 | 0.3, 7.75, 7.07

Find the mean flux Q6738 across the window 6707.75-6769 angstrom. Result 7.28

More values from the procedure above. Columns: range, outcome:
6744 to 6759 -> 7.39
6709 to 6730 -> 7.45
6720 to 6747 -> 7.23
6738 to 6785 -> 7.17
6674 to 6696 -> 7.94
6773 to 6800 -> 7.34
